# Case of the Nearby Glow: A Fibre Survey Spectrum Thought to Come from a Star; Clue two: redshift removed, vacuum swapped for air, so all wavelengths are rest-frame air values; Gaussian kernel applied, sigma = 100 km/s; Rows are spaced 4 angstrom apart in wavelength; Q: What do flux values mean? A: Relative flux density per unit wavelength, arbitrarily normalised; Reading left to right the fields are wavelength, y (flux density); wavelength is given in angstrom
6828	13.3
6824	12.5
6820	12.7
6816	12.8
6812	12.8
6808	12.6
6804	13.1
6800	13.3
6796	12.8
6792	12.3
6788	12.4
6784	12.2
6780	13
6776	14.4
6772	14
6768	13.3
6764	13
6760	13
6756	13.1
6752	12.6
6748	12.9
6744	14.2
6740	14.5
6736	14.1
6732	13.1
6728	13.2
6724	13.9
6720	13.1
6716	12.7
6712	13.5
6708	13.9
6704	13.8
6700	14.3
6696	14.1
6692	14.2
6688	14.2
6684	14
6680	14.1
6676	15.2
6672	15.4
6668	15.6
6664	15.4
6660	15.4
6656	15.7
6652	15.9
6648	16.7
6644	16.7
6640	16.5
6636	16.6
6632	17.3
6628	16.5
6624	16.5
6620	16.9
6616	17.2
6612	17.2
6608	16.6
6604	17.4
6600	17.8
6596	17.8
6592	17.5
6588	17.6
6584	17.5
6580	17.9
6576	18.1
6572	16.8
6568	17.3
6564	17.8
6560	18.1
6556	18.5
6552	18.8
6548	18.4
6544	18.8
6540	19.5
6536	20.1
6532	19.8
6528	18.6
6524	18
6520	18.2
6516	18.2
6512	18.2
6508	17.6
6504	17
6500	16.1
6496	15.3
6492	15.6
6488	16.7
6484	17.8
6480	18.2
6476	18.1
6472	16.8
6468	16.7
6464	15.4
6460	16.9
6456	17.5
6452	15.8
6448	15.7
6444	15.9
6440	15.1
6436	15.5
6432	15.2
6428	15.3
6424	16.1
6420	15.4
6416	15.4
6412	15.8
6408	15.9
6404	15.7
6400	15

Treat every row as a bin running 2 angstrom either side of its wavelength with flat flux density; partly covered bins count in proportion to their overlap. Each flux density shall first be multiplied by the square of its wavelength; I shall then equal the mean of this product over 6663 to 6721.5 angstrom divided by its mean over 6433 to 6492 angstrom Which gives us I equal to 0.92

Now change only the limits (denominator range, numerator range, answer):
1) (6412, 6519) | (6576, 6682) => 1.06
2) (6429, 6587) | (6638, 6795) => 0.86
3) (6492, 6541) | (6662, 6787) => 0.82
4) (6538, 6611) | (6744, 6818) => 0.77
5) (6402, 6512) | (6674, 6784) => 0.91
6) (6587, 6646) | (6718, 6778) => 0.82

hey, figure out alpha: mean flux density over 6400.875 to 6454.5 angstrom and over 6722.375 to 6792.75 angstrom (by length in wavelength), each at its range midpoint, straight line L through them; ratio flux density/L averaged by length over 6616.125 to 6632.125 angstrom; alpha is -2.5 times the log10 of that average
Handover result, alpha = -0.18 mag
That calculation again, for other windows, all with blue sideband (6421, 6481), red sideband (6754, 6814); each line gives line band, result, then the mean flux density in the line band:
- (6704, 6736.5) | 0.02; 13.4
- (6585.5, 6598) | -0.18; 17.6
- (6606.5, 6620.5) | -0.16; 17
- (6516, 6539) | -0.22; 18.9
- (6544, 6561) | -0.21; 18.5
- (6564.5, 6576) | -0.15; 17.3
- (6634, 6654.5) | -0.15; 16.5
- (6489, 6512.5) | -0.05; 16.5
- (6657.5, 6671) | -0.09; 15.5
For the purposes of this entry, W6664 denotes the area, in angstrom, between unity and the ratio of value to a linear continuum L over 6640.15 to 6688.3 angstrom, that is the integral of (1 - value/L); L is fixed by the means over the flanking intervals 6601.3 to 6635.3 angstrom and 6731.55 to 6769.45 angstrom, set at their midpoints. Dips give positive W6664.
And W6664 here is 0.9 angstrom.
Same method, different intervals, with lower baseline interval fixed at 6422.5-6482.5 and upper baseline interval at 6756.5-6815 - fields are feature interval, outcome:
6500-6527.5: -3.66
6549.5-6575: -4.50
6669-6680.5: -0.78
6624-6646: -3.34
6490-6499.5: 0.19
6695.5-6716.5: 0.06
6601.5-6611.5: -1.55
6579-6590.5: -2.03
